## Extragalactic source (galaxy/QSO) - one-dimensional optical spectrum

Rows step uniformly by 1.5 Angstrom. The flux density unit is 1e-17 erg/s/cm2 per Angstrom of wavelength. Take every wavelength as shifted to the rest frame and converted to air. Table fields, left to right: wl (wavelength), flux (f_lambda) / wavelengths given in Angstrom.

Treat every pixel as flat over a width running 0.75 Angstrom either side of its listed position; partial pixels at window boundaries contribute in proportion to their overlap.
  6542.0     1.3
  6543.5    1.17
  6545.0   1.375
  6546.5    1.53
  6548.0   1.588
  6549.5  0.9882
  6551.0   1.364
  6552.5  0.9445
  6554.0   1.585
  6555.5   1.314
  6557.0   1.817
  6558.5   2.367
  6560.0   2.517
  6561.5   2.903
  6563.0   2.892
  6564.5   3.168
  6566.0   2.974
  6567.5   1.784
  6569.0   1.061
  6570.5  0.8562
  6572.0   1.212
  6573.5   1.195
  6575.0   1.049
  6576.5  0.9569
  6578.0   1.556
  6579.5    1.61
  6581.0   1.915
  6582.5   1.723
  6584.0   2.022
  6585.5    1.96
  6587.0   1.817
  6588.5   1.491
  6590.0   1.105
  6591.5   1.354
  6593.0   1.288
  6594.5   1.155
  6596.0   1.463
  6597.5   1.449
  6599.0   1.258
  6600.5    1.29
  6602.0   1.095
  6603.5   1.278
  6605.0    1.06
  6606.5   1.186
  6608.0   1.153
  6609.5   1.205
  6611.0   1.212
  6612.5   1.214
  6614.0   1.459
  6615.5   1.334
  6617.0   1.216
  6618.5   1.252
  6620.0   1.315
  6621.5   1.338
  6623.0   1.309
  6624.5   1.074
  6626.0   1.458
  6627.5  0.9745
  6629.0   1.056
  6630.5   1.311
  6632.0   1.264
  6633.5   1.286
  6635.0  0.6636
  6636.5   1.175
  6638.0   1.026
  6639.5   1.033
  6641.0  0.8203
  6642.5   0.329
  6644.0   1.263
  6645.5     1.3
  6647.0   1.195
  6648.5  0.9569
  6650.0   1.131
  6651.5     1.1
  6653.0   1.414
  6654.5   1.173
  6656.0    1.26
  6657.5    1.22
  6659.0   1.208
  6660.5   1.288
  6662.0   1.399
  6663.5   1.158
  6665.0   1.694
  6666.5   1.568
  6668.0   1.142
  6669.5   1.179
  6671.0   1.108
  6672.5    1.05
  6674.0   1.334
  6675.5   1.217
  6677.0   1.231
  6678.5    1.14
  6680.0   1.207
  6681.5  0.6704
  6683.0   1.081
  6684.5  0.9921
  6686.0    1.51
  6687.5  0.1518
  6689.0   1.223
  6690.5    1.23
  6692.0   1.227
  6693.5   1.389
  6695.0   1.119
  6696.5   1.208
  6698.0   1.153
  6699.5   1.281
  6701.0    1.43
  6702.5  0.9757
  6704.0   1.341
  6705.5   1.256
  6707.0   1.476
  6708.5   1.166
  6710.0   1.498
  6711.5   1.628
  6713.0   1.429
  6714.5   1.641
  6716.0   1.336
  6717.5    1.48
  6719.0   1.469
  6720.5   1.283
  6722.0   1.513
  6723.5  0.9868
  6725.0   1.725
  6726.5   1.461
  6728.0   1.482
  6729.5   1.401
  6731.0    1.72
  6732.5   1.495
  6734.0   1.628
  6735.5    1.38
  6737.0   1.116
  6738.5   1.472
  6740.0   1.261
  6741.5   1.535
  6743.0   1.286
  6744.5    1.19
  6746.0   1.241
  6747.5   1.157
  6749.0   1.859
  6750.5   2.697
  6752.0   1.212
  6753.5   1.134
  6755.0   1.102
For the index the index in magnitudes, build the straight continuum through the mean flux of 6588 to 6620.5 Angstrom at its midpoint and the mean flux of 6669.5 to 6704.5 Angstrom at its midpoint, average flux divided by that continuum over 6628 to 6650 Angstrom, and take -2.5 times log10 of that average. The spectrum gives 0.16 mag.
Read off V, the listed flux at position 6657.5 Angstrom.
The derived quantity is 1.22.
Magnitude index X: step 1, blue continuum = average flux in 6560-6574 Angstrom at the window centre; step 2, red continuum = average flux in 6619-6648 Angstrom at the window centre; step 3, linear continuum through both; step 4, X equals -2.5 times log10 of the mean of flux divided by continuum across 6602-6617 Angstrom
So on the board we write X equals 0.18 mag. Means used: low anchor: 2.05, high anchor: 1.12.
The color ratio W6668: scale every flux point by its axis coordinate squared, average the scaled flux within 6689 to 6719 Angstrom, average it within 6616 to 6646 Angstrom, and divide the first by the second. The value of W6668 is 1.21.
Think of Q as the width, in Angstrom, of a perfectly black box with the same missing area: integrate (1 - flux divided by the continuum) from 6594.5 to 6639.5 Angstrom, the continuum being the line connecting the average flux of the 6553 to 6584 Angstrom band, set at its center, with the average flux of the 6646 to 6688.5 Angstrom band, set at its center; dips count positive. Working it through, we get 8.6 Angstrom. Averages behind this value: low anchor 1.82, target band 1.22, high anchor 1.17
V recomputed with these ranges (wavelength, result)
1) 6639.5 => 1.033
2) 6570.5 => 0.8562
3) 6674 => 1.334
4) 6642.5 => 0.329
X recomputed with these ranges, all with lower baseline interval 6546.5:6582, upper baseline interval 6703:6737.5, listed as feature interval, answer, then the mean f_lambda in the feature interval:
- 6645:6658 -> 0.290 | 1.19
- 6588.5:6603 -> 0.279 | 1.28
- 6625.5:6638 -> 0.369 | 1.13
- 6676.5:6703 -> 0.303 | 1.12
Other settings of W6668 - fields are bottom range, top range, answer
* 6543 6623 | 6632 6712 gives 0.80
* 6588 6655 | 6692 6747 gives 1.19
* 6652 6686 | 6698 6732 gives 1.17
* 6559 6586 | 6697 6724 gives 0.76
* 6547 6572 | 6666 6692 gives 0.62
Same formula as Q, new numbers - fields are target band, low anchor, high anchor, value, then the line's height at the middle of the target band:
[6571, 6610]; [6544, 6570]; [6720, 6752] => 9.2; 1.8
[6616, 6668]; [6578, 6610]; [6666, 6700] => 3.6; 1.27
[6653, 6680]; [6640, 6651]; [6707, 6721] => -3.0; 1.14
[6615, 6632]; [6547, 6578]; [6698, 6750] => 3.8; 1.6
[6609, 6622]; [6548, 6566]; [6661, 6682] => 2.6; 1.61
